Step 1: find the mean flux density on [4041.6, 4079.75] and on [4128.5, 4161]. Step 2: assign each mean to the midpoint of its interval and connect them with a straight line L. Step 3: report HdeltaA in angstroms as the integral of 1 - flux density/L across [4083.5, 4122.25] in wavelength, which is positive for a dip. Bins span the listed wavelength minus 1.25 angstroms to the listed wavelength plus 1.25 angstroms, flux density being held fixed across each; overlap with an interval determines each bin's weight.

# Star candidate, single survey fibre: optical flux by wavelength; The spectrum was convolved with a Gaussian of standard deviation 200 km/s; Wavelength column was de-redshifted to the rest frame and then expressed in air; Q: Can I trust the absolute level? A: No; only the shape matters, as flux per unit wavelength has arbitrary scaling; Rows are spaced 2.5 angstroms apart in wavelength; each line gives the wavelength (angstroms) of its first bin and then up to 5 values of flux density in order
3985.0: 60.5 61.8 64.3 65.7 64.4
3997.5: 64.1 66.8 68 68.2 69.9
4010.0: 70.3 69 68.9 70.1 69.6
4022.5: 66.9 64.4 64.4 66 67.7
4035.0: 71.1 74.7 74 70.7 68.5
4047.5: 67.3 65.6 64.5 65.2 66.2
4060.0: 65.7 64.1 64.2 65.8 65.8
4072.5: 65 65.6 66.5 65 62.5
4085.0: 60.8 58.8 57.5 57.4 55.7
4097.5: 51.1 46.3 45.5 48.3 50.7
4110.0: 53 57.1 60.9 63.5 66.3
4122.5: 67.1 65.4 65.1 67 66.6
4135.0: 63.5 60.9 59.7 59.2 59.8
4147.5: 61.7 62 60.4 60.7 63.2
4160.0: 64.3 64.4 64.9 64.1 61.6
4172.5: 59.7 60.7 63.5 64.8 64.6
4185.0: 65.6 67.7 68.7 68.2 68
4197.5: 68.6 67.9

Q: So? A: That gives 4.97 angstroms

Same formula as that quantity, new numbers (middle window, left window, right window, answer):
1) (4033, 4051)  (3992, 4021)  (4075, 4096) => -1.5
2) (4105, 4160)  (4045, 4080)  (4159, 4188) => 2.6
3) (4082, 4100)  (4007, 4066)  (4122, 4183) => 2.4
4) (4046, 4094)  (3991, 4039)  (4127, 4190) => 1.6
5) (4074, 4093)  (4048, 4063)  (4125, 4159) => 0.8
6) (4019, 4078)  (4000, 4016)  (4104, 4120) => -2.8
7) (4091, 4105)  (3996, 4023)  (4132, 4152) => 2.8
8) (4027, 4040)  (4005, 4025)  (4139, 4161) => -0.3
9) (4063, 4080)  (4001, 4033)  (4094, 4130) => -1.0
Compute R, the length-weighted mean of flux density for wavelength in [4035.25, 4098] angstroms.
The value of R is 64.6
